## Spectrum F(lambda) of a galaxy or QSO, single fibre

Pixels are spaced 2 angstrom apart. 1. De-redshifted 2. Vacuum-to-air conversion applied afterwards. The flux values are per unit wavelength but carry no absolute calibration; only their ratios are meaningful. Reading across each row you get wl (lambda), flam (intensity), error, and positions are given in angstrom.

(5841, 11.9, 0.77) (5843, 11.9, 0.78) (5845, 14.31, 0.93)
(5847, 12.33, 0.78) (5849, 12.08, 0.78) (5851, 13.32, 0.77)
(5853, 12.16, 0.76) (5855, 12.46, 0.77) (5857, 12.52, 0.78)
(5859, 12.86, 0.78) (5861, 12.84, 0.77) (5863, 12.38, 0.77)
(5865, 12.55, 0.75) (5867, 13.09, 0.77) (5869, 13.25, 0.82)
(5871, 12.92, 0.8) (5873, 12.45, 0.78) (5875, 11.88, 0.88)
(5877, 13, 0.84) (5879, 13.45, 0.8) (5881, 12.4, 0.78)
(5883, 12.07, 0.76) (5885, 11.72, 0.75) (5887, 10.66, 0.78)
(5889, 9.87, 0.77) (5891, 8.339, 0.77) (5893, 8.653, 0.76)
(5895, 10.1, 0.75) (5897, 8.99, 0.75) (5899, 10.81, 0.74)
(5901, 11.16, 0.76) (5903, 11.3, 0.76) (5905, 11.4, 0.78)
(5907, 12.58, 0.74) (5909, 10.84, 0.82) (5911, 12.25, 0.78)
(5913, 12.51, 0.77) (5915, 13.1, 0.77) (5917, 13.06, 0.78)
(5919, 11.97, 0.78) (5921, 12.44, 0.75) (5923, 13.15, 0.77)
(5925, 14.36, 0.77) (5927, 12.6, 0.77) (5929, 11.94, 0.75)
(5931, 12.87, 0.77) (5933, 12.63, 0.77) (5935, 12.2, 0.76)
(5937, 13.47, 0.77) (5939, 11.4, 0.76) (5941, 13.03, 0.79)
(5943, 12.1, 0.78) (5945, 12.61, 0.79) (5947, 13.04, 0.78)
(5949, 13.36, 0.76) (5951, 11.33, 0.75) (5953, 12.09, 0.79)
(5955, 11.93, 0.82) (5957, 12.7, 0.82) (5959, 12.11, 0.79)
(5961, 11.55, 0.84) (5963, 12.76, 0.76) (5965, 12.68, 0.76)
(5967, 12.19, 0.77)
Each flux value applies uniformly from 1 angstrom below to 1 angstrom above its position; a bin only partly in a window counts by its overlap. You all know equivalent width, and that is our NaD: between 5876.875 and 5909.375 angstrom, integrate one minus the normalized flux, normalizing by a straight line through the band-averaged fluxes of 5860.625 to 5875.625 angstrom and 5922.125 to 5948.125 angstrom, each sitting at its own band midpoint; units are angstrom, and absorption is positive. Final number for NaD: 4.4 angstrom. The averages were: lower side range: 12.7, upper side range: 12.7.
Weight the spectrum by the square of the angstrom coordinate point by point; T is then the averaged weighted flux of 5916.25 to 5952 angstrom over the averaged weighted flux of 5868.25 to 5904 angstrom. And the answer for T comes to 1.14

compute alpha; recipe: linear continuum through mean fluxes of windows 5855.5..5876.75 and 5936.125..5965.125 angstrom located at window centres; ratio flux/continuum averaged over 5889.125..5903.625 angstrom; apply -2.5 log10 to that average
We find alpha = 0.26 mag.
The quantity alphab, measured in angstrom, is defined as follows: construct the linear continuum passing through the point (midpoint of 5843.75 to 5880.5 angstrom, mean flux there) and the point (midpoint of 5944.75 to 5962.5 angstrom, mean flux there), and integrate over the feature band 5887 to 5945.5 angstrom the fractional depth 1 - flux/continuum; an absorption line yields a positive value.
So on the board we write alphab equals 3.4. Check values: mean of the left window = 12.8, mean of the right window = 12.3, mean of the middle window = 11.8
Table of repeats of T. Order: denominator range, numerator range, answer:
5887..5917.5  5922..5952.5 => 1.17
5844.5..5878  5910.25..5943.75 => 1.02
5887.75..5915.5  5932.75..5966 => 1.17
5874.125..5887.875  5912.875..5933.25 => 1.07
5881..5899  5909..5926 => 1.26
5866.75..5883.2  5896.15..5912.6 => 0.89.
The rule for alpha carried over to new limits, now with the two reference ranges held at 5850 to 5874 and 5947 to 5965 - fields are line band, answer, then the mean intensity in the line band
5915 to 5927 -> -0.044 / 13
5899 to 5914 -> 0.078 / 11.7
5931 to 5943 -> -0.013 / 12.5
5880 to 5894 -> 0.197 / 10.5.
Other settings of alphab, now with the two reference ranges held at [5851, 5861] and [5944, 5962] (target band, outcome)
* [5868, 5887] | 0.12 angstrom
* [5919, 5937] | -0.56 angstrom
